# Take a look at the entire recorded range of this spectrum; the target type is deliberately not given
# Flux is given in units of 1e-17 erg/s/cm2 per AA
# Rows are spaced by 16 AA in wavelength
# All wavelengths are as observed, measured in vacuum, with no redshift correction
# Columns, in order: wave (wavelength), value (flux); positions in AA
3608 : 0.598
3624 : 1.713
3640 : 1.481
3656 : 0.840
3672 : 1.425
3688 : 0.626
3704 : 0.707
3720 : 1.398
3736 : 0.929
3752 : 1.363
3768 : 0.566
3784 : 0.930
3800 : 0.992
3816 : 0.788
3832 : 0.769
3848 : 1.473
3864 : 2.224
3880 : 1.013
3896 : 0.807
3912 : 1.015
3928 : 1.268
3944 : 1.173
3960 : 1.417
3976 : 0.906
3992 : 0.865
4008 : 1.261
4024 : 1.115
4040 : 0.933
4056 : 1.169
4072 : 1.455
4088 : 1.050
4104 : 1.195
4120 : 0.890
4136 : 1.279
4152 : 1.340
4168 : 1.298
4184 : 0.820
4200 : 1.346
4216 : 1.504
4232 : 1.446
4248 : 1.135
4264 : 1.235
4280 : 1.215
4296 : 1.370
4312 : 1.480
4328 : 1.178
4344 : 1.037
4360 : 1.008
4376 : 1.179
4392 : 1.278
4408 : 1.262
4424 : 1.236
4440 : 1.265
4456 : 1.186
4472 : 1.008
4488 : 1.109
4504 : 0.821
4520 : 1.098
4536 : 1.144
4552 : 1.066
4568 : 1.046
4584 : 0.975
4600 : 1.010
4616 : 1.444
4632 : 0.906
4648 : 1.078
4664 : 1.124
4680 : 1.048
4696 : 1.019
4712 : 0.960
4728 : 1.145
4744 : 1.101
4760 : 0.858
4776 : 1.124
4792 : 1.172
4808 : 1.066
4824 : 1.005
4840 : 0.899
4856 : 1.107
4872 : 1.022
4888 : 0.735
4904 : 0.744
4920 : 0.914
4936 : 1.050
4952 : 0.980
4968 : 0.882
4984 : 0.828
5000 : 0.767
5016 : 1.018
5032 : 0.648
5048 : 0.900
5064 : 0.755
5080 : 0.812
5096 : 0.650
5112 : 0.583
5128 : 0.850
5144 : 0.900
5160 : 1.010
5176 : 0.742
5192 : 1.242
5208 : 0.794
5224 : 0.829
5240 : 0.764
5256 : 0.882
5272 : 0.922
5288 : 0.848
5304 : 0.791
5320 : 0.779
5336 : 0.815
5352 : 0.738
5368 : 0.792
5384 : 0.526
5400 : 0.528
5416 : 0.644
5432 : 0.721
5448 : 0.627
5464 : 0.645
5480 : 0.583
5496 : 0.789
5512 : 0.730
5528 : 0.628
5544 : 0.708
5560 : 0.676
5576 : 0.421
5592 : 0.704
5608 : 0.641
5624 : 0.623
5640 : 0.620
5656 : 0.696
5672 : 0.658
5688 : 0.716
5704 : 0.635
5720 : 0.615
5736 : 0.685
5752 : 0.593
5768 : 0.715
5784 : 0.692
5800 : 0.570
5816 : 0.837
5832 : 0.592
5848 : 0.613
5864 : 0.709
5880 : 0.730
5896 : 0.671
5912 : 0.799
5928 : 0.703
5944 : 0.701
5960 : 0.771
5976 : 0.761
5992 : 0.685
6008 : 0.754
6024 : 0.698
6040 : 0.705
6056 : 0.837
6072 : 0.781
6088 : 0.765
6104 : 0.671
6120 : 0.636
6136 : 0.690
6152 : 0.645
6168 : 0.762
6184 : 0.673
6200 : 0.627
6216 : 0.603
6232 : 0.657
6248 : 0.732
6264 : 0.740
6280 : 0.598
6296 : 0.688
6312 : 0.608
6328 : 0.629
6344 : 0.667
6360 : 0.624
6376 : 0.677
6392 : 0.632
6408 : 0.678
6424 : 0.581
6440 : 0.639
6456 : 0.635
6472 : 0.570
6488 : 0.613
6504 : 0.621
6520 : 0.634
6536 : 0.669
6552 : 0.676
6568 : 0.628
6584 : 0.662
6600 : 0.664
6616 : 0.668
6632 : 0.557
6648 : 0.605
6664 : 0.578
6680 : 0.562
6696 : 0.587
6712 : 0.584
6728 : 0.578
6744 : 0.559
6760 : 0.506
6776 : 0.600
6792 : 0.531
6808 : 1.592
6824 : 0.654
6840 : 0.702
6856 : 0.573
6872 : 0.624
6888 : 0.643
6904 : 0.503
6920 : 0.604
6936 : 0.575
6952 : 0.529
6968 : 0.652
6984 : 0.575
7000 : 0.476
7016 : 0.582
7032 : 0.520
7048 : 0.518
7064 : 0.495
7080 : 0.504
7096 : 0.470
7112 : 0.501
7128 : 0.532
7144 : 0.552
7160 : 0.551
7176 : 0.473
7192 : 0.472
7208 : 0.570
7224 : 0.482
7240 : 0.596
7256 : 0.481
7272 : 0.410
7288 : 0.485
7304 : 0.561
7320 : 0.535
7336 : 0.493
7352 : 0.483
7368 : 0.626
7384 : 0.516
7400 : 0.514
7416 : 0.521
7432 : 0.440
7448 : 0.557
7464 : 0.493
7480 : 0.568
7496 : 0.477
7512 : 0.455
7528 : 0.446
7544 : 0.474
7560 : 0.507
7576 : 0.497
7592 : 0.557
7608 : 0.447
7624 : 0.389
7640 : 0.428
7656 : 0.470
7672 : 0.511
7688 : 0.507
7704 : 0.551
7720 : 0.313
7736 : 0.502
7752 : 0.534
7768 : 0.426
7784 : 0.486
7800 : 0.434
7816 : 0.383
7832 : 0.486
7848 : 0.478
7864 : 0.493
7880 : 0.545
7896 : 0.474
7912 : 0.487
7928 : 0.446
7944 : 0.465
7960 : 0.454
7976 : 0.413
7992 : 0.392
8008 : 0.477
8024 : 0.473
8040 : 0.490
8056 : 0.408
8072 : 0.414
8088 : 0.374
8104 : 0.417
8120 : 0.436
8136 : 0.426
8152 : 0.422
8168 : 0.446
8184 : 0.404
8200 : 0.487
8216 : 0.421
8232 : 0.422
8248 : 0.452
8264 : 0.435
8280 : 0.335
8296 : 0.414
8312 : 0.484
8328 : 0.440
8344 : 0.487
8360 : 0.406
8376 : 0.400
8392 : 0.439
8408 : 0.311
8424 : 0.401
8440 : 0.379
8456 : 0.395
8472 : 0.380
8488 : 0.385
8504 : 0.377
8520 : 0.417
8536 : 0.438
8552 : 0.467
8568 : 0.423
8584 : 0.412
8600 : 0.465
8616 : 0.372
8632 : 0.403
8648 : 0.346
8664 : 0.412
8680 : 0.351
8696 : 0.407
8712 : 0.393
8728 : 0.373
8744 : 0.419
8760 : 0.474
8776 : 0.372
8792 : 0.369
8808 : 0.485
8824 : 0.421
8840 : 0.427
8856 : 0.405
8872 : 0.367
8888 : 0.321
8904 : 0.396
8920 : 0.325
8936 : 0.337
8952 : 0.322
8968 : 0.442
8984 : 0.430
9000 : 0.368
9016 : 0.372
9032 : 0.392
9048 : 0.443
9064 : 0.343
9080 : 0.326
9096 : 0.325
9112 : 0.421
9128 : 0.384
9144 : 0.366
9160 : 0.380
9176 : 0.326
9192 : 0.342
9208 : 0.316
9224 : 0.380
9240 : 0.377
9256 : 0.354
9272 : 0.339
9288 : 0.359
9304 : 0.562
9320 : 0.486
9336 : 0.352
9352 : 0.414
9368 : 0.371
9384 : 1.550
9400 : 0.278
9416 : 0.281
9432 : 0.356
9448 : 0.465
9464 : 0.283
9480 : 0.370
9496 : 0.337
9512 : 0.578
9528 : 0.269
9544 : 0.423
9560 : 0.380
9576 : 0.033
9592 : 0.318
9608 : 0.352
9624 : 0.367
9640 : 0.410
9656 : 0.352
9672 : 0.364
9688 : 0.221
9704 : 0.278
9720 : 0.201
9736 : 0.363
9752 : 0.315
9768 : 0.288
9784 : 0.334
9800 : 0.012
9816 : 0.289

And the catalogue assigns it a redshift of 0.04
